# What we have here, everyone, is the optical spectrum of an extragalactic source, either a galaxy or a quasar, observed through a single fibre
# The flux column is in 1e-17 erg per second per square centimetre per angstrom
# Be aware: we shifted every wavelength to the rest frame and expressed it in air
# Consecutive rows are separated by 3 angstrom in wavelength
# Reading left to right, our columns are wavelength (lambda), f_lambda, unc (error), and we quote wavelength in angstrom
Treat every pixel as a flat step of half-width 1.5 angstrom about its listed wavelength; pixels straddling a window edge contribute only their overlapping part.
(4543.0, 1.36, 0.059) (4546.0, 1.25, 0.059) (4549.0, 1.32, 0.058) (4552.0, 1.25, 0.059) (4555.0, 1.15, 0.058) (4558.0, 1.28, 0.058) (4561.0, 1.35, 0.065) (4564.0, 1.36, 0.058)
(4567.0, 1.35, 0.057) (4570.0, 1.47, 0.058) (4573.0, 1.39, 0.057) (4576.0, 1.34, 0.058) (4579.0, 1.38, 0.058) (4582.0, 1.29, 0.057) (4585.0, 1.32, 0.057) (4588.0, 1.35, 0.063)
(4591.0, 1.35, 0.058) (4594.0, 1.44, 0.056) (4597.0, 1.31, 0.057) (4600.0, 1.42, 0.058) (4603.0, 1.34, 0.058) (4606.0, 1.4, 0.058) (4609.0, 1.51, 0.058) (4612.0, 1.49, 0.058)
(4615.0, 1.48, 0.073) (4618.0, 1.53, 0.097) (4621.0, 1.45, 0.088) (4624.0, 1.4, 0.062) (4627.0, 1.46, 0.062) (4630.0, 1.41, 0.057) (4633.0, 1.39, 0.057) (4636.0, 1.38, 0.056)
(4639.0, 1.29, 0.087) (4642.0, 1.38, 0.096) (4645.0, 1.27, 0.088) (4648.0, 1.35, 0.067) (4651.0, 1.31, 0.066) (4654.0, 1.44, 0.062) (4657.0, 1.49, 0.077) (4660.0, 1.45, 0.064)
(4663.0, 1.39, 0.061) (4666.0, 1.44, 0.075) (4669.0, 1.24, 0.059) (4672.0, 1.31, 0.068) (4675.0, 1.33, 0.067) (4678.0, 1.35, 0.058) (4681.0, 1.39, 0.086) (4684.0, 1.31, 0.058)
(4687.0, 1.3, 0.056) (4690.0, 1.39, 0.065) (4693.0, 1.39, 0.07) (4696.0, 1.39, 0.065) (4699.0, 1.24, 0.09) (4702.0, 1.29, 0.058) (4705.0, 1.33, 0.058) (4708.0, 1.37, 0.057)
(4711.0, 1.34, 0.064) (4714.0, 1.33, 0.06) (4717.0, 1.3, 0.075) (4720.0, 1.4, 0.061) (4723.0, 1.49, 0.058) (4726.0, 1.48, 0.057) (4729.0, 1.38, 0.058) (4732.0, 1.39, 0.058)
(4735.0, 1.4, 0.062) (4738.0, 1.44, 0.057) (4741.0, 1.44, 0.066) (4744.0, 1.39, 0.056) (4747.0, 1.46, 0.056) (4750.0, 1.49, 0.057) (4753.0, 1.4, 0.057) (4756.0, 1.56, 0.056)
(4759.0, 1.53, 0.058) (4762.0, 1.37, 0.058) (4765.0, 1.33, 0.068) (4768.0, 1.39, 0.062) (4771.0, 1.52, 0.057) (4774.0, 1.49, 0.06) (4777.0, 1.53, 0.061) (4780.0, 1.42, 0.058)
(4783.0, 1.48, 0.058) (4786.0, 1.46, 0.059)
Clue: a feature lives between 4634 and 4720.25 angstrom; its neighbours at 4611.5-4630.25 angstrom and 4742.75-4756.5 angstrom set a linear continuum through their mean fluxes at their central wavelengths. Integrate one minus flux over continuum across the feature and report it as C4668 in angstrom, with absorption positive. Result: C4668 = 6.4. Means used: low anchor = 1.46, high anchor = 1.45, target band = 1.35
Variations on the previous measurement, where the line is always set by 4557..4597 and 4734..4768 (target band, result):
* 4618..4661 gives -0.3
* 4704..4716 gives 0.6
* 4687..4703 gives 0.8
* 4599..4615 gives -0.8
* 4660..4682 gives 0.7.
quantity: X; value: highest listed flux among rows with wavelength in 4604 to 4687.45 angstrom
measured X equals 1.53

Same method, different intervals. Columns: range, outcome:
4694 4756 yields 1.56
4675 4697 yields 1.39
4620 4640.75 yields 1.46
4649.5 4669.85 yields 1.49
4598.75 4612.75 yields 1.51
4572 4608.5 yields 1.44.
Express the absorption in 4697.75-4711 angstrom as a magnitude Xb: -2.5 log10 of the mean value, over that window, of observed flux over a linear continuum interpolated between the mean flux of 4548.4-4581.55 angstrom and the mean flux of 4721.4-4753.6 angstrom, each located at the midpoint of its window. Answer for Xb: 0.08 mag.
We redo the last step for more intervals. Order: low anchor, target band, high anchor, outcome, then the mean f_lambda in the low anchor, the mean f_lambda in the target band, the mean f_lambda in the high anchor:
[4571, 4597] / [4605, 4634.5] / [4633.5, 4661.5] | -0.07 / 1.36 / 1.45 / 1.37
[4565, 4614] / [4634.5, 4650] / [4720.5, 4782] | 0.06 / 1.39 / 1.33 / 1.44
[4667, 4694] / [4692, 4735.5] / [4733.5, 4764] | 0.02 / 1.34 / 1.37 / 1.45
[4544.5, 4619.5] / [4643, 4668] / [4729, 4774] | 0.01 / 1.36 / 1.39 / 1.44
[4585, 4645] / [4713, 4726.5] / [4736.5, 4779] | 0.03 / 1.4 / 1.4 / 1.45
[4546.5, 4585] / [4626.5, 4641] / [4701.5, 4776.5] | -0.02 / 1.33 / 1.38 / 1.42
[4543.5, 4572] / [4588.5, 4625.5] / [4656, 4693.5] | -0.07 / 1.31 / 1.42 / 1.37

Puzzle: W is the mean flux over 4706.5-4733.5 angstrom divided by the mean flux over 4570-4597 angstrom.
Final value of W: 1.02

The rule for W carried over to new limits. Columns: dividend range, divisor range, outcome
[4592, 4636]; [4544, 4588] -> 1.08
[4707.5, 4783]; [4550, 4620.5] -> 1.04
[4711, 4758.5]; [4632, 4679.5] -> 1.04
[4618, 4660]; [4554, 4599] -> 1.04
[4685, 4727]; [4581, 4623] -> 0.97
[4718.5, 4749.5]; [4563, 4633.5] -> 1.02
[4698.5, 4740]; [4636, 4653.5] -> 1.03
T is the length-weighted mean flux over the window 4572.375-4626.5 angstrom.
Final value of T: 1.4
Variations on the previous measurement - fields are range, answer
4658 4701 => 1.35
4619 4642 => 1.4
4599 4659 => 1.41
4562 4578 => 1.38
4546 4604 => 1.34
